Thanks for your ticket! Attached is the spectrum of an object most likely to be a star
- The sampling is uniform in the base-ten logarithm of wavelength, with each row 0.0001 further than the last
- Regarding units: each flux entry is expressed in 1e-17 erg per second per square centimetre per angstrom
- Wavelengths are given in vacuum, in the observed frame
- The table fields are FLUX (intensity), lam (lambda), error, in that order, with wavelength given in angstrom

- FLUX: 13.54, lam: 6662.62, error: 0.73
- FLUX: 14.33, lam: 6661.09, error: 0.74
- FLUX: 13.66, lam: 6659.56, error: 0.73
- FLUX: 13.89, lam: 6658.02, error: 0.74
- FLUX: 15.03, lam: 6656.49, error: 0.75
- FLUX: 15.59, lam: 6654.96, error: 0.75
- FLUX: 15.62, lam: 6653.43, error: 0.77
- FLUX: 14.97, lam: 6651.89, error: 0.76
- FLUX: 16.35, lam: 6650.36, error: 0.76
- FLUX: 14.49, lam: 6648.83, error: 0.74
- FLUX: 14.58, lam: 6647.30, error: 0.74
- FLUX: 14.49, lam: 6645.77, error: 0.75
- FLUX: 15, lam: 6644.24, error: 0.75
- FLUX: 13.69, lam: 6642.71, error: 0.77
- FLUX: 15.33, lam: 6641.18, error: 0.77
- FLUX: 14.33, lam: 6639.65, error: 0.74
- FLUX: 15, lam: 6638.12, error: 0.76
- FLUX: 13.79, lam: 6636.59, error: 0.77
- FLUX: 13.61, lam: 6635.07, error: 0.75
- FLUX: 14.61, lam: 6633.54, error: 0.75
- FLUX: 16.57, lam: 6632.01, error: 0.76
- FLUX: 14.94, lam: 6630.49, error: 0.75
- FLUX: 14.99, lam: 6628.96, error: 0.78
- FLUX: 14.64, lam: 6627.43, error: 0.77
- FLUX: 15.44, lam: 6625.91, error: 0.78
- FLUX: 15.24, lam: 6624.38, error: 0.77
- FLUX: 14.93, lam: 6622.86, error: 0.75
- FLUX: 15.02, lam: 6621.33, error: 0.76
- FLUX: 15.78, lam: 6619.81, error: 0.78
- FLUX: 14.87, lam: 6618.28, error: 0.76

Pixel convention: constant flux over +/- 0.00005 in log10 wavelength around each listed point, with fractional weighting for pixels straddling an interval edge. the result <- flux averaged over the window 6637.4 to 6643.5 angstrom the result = 14.6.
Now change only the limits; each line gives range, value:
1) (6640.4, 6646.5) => 14.6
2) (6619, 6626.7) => 15.3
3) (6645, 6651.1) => 15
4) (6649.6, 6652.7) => 15.6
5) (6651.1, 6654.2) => 15.3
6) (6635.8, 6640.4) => 14.4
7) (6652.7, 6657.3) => 15.4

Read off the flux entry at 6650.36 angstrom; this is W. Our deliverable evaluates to 16.35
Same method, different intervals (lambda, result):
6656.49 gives 15.03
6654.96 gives 15.59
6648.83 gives 14.49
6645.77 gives 14.49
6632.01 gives 16.57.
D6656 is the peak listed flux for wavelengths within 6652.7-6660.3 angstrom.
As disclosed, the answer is 15.62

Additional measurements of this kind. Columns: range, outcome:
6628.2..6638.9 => 16.57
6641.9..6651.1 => 16.35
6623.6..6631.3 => 15.44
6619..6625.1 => 15.78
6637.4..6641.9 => 15.33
